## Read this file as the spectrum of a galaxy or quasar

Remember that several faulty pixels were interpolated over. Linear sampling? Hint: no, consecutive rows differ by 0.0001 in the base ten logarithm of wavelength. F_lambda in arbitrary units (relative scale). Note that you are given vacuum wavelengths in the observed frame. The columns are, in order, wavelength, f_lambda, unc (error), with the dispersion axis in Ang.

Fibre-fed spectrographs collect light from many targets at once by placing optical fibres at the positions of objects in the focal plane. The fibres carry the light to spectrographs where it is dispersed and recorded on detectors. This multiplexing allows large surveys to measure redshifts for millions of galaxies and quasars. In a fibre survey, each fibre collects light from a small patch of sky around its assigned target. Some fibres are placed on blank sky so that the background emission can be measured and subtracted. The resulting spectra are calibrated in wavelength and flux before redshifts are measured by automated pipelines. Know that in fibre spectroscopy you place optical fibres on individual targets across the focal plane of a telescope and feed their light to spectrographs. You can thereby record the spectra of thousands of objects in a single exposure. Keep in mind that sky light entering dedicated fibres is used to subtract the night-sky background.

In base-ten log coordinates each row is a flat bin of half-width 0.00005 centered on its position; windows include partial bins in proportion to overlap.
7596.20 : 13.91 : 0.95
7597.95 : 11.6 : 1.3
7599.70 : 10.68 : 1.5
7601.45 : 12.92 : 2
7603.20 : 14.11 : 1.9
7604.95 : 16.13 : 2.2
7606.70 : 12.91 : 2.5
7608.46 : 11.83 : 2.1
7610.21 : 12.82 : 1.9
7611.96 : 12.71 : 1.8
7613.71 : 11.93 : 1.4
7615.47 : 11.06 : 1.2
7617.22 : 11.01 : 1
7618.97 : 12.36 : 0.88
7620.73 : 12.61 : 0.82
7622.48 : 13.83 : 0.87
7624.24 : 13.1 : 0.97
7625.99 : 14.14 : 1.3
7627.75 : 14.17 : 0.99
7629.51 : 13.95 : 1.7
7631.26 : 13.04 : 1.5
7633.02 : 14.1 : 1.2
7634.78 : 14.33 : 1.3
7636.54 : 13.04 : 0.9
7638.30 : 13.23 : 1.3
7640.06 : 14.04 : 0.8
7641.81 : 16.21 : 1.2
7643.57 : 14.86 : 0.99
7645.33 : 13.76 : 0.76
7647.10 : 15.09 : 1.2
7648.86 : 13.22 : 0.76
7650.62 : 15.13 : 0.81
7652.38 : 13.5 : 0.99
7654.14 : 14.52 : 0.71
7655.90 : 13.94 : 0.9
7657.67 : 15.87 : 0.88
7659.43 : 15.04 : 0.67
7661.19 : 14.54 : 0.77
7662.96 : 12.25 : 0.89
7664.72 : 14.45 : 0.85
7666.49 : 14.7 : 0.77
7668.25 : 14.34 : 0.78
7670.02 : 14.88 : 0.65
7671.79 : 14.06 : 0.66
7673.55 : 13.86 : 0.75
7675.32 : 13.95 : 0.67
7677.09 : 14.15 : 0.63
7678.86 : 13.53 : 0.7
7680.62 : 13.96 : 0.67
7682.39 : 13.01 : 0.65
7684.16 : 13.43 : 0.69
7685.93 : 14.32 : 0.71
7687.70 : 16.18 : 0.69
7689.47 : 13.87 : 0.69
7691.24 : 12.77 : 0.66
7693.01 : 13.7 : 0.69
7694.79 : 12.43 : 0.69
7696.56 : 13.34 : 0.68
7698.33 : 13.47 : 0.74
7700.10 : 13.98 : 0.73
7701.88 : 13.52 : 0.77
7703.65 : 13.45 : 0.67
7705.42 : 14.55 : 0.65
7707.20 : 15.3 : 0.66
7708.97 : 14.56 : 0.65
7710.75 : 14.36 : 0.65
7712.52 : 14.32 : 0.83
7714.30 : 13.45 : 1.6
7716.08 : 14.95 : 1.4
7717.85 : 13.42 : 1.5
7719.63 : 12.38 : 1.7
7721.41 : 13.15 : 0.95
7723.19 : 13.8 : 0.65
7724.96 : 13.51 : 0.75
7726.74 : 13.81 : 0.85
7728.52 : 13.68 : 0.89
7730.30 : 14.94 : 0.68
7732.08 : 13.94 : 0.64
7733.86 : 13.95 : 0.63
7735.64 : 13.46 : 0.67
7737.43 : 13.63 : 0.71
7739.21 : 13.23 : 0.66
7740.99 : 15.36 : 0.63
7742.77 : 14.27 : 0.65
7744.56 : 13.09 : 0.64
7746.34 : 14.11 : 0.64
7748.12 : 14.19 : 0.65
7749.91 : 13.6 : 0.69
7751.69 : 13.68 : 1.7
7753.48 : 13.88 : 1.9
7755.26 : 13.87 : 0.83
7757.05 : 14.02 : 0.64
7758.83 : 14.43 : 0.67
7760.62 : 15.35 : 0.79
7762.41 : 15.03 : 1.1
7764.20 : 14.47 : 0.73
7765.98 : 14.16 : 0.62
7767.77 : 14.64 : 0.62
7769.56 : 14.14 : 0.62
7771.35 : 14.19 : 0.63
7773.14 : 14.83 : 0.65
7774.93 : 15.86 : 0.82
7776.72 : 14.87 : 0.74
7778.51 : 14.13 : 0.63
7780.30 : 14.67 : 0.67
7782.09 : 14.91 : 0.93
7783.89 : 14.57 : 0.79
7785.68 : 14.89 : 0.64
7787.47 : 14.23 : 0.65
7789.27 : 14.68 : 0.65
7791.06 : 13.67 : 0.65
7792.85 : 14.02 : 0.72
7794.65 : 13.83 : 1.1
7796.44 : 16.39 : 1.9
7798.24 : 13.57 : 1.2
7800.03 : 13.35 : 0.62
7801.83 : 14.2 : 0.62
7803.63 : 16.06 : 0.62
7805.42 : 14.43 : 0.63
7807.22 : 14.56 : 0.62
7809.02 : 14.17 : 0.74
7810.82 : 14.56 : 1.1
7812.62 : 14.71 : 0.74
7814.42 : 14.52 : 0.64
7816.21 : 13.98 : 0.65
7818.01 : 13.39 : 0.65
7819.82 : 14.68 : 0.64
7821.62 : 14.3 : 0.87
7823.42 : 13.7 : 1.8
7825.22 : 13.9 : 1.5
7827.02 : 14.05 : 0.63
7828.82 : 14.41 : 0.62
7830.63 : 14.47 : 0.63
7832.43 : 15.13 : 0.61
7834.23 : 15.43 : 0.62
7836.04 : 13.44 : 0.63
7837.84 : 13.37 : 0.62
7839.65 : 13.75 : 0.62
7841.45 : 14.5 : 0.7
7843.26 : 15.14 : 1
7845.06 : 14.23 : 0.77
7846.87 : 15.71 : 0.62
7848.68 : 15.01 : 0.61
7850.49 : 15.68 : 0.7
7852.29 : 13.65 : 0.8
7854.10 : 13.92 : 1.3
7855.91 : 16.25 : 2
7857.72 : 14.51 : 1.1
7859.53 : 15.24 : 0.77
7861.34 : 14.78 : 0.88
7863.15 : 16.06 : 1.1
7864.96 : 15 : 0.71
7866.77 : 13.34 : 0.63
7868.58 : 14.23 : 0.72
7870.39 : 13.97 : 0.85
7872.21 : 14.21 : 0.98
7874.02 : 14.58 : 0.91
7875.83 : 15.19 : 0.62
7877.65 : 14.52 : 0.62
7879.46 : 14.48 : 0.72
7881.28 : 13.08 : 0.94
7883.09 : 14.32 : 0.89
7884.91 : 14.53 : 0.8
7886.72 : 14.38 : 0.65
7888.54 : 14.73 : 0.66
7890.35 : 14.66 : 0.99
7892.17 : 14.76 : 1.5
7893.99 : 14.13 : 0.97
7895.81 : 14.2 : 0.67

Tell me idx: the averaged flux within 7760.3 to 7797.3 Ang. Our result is 14.6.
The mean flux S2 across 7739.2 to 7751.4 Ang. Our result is 14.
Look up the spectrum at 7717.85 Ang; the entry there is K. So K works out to 13.42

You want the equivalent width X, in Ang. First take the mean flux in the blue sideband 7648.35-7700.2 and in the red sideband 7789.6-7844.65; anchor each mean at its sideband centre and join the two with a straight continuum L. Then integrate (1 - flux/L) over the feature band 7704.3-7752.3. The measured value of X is 0.63 Ang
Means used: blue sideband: 14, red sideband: 14.3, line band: 14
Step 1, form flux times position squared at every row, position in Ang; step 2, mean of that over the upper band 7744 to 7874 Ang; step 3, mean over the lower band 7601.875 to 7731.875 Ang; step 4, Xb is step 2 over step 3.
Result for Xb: 1.09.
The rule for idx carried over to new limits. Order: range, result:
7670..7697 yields 13.8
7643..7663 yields 14.4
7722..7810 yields 14.3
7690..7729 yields 13.7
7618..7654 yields 13.9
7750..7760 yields 14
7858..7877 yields 14.7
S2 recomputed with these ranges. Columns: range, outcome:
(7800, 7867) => 14.5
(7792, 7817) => 14.5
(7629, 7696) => 14.1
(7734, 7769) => 14.1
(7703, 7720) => 14.1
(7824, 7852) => 14.5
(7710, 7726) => 13.7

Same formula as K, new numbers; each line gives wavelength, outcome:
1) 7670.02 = 14.88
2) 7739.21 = 13.23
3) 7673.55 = 13.86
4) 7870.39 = 13.97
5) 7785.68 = 14.89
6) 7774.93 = 15.86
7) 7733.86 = 13.95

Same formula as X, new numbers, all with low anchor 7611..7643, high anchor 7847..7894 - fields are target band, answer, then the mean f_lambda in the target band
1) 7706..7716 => -0.5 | 14.4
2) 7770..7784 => -0.6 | 14.7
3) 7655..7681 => -1.4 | 14.2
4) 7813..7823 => 0.1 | 14.2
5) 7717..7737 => 0.3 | 13.6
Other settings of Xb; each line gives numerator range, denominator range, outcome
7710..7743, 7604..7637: 1.09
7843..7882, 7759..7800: 1.03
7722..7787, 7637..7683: 1.03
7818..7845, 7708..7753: 1.06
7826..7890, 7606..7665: 1.13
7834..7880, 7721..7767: 1.07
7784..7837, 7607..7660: 1.11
